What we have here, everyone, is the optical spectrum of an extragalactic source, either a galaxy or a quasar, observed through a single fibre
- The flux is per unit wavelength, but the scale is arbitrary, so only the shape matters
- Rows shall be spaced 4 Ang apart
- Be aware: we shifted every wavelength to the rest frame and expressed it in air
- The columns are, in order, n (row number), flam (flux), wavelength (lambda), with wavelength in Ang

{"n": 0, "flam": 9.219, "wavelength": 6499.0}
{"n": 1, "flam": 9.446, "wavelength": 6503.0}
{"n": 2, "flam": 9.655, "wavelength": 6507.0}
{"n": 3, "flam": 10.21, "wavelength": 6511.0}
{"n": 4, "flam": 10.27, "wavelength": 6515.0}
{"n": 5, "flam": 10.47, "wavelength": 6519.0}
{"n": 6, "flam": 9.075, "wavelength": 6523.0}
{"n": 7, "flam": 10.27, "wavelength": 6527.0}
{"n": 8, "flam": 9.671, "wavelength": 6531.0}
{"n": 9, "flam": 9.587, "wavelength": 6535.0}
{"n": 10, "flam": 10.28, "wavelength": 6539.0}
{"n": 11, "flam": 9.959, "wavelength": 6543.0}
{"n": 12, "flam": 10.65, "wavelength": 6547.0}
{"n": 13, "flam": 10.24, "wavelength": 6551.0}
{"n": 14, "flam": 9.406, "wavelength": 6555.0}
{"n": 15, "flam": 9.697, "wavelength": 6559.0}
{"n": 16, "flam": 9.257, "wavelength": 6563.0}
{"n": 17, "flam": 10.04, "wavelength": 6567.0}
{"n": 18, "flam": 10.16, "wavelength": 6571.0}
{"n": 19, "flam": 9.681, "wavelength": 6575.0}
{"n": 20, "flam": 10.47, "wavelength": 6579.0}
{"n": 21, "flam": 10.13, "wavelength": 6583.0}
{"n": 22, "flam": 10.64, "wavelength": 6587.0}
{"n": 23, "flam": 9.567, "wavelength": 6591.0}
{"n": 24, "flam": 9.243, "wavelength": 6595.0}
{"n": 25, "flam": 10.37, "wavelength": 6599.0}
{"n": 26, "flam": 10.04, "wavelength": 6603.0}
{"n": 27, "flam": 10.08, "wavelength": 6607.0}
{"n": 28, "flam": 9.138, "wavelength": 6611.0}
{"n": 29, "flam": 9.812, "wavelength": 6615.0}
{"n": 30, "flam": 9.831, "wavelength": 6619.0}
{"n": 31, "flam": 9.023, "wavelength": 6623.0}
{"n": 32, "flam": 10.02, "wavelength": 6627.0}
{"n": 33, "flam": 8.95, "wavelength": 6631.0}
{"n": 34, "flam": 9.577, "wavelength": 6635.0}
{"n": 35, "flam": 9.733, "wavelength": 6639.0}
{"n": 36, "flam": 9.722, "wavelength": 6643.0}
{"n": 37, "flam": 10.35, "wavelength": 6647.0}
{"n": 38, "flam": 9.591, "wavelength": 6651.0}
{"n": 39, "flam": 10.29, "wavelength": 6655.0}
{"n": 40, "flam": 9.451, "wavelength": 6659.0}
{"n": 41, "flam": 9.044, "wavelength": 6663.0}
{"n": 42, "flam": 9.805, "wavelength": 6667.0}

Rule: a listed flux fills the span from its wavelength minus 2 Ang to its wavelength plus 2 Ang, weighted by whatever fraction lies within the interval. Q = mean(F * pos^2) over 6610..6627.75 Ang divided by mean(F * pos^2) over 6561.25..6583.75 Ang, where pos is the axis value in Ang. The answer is 1.0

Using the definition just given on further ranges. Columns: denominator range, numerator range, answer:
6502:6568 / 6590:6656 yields 1.01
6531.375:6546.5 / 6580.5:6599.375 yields 1.01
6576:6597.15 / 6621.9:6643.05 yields 0.96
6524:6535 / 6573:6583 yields 1.04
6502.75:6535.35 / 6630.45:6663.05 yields 1.02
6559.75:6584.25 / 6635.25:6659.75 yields 1.01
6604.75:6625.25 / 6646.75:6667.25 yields 1.02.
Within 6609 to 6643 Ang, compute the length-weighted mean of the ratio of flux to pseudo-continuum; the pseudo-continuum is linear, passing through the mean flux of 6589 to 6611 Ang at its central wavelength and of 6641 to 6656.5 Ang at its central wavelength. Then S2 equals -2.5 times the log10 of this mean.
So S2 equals 0.04 mag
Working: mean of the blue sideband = 9.79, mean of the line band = 9.52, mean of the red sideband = 9.98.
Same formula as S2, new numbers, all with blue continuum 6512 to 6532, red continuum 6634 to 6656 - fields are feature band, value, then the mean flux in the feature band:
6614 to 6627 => 0.03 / 9.61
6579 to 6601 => -0.01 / 10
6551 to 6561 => 0.03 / 9.69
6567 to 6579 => -0.01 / 10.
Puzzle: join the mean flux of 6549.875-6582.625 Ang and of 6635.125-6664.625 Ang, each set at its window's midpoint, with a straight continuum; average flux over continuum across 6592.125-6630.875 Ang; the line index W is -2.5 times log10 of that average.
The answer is 0.01 mag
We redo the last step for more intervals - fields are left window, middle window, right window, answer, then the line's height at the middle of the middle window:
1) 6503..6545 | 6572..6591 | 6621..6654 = -0.04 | 9.78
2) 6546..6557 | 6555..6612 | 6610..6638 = -0.01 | 9.81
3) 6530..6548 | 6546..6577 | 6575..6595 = 0.02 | 10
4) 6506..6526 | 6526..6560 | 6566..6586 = 0.01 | 10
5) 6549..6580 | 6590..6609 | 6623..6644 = -0.02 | 9.69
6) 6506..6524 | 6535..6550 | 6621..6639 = -0.04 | 9.86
